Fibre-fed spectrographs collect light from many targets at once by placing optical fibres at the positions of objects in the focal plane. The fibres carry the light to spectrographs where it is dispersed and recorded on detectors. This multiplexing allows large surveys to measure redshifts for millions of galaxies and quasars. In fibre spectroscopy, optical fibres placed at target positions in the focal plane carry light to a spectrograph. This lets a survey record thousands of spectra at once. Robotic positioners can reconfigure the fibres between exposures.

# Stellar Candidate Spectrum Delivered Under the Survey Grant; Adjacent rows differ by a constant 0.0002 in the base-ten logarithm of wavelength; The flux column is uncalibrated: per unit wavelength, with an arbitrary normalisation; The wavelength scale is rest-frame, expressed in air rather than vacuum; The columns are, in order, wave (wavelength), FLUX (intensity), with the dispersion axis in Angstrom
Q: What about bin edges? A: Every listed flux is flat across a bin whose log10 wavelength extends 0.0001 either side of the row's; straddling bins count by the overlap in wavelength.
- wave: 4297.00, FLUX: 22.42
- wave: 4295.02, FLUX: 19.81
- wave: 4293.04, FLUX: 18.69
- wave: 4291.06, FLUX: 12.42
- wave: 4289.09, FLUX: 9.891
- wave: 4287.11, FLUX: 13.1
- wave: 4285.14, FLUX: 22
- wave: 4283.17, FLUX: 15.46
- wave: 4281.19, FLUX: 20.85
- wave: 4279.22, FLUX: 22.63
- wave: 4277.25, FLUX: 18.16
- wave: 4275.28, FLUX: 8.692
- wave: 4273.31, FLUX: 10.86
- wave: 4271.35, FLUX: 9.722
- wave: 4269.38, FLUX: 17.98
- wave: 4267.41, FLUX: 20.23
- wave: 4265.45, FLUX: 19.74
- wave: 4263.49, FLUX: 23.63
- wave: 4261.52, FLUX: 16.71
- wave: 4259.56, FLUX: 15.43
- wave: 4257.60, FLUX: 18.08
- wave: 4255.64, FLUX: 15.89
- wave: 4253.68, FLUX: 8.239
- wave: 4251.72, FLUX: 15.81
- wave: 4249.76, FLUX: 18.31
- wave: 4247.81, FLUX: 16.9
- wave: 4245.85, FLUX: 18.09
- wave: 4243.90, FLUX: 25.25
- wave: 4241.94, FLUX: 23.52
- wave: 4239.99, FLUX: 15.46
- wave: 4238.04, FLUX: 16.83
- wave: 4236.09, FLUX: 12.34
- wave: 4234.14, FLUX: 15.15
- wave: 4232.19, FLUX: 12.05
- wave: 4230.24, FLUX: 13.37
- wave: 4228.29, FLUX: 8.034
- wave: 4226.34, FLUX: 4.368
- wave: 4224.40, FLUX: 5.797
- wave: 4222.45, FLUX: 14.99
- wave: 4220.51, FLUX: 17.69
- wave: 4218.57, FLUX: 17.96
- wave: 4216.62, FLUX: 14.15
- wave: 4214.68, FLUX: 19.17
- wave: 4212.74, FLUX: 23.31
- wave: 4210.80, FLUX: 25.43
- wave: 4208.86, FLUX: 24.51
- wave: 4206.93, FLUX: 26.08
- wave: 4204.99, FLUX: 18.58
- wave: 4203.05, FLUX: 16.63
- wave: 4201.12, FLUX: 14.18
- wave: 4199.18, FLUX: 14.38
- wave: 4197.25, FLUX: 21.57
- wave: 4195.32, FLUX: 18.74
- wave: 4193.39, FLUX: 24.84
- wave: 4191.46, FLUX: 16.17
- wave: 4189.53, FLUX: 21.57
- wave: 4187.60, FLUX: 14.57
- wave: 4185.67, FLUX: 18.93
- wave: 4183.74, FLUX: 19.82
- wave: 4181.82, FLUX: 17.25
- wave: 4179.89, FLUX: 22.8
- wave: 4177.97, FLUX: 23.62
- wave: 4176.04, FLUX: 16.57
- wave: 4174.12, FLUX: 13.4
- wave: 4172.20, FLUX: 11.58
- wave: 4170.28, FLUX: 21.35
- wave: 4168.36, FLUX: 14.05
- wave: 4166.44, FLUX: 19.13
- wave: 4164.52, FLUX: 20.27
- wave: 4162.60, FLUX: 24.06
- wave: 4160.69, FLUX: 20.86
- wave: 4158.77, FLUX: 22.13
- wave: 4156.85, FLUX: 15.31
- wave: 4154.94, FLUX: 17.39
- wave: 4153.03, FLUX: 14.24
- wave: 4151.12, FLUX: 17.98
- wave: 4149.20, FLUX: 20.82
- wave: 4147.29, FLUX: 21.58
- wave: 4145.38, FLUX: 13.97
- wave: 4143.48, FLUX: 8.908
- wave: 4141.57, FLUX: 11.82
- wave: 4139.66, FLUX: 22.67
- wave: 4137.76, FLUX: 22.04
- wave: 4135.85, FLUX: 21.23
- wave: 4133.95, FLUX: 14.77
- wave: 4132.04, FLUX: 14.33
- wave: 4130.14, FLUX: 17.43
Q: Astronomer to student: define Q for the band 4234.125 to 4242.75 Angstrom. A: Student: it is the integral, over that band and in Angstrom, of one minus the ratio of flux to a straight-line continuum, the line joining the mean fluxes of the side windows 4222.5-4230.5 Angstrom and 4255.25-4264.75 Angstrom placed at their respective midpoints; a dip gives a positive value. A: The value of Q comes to -3.6 Angstrom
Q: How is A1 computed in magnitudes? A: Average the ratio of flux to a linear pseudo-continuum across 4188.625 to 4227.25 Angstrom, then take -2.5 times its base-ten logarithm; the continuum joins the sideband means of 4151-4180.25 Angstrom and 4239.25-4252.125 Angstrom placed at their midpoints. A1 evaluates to 0.05 mag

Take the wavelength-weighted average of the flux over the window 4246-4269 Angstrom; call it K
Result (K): 17.2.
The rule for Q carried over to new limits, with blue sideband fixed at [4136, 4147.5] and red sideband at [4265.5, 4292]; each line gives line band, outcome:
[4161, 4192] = -3.7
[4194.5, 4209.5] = -2.7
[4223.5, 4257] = 3.1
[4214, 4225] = 0.7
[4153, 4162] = -1.0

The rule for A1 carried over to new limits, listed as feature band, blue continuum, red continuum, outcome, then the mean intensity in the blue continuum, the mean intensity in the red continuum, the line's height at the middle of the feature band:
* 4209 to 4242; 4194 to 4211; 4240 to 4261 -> 0.224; 19.9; 17.4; 18.7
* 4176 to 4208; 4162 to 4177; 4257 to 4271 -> -0.097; 17.4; 18.4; 17.6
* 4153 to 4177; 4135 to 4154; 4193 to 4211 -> 0.034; 17.5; 20.2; 18.4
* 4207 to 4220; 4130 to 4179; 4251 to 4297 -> -0.224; 17.8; 16.4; 17.1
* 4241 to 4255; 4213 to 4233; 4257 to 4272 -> -0.134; 13.1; 17.9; 16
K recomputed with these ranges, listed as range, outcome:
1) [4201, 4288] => 16.7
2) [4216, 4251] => 15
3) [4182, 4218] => 19.5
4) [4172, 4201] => 18.4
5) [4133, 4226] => 18.2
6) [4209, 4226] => 17.2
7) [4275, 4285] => 18.2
